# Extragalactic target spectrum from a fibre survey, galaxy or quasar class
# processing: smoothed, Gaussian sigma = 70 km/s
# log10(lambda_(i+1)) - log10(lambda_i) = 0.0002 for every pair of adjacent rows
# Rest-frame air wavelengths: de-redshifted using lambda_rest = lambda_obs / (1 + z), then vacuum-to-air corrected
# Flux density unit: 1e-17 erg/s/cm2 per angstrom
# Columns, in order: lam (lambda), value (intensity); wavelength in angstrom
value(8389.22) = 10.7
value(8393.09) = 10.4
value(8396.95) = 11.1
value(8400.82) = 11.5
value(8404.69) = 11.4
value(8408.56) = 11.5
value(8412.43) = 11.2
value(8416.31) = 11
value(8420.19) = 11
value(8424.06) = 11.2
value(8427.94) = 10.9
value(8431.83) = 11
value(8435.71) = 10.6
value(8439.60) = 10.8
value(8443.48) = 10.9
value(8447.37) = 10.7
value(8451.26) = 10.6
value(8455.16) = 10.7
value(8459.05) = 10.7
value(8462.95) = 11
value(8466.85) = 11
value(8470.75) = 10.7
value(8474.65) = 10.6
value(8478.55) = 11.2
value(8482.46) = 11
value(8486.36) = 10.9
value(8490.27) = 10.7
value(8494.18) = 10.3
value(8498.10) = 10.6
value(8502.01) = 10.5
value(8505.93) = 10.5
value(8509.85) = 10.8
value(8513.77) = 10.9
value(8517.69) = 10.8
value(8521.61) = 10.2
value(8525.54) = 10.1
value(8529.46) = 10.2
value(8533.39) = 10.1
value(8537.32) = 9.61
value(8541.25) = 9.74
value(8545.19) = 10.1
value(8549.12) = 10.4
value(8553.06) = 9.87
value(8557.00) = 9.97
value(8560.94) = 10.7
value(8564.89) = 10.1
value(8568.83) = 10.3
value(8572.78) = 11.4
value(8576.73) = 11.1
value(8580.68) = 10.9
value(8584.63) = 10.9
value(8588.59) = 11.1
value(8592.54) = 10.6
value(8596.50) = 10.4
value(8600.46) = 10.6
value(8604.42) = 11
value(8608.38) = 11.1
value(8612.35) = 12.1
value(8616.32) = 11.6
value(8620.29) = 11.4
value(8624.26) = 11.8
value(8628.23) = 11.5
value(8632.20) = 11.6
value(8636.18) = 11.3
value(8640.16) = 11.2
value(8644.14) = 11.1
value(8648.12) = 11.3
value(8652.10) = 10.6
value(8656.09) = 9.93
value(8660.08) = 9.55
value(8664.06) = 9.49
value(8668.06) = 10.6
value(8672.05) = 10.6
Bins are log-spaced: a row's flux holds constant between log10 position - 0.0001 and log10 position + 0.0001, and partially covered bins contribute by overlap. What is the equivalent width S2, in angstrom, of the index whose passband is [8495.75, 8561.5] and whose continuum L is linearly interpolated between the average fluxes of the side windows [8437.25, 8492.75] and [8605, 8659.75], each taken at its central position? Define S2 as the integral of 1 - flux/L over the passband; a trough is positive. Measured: 4.0 angstrom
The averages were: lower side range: 10.8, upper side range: 11.2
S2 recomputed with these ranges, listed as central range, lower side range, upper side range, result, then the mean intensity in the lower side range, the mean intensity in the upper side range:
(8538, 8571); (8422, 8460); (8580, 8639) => 2.8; 10.8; 11.2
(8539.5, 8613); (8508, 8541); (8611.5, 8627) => 2.9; 10.3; 11.7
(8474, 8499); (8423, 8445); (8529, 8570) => -0.6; 10.9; 10.1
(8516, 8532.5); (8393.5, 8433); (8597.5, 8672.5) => 1.1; 11.2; 11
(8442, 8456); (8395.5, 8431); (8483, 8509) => 0.3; 11.2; 10.6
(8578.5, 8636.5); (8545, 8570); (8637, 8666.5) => -4.7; 10.2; 10.5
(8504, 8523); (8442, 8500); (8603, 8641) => 0.5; 10.8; 11.5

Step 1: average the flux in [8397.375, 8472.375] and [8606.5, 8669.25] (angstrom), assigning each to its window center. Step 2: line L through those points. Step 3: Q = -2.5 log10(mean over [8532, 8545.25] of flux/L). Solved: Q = 0.120 mag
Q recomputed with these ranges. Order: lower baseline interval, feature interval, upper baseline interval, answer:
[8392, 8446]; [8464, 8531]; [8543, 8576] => 0.00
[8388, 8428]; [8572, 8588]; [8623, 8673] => -0.02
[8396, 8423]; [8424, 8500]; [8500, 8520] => 0.02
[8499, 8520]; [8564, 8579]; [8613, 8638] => 0.04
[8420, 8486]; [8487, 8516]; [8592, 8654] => 0.03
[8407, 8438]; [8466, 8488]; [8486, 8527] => -0.02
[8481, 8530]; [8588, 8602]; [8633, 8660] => 0.01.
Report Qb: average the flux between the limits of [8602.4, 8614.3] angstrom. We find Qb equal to 11.4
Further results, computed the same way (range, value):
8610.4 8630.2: 11.7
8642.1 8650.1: 11.2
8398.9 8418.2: 11.3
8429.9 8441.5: 10.8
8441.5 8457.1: 10.7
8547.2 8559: 10.1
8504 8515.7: 10.7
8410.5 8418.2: 11.1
